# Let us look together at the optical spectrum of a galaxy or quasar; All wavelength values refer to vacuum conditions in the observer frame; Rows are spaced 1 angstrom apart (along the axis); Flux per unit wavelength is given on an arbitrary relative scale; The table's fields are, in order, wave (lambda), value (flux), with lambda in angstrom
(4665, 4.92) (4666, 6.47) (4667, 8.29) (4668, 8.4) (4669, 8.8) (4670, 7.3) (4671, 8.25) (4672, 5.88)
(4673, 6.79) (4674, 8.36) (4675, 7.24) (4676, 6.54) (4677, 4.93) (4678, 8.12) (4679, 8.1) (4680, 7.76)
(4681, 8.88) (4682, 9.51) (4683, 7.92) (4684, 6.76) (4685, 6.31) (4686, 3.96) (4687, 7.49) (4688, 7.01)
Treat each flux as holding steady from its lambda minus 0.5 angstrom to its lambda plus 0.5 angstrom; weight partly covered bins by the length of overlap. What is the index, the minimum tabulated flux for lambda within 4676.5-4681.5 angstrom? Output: 4.93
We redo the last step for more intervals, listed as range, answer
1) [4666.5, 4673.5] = 5.88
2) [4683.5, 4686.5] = 3.96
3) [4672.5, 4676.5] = 6.54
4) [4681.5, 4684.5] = 6.76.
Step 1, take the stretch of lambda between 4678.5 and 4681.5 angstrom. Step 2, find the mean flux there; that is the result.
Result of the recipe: 8.25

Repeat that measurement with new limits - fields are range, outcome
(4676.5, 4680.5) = 7.23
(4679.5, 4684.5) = 8.17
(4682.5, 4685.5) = 7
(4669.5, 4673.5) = 7.05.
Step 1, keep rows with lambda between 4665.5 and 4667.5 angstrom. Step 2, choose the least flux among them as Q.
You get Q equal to 6.47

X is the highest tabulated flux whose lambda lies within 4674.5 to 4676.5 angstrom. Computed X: 7.24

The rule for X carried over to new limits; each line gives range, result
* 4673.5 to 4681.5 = 8.88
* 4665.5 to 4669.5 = 8.8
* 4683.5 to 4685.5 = 6.76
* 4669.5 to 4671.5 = 8.25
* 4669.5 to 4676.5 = 8.36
